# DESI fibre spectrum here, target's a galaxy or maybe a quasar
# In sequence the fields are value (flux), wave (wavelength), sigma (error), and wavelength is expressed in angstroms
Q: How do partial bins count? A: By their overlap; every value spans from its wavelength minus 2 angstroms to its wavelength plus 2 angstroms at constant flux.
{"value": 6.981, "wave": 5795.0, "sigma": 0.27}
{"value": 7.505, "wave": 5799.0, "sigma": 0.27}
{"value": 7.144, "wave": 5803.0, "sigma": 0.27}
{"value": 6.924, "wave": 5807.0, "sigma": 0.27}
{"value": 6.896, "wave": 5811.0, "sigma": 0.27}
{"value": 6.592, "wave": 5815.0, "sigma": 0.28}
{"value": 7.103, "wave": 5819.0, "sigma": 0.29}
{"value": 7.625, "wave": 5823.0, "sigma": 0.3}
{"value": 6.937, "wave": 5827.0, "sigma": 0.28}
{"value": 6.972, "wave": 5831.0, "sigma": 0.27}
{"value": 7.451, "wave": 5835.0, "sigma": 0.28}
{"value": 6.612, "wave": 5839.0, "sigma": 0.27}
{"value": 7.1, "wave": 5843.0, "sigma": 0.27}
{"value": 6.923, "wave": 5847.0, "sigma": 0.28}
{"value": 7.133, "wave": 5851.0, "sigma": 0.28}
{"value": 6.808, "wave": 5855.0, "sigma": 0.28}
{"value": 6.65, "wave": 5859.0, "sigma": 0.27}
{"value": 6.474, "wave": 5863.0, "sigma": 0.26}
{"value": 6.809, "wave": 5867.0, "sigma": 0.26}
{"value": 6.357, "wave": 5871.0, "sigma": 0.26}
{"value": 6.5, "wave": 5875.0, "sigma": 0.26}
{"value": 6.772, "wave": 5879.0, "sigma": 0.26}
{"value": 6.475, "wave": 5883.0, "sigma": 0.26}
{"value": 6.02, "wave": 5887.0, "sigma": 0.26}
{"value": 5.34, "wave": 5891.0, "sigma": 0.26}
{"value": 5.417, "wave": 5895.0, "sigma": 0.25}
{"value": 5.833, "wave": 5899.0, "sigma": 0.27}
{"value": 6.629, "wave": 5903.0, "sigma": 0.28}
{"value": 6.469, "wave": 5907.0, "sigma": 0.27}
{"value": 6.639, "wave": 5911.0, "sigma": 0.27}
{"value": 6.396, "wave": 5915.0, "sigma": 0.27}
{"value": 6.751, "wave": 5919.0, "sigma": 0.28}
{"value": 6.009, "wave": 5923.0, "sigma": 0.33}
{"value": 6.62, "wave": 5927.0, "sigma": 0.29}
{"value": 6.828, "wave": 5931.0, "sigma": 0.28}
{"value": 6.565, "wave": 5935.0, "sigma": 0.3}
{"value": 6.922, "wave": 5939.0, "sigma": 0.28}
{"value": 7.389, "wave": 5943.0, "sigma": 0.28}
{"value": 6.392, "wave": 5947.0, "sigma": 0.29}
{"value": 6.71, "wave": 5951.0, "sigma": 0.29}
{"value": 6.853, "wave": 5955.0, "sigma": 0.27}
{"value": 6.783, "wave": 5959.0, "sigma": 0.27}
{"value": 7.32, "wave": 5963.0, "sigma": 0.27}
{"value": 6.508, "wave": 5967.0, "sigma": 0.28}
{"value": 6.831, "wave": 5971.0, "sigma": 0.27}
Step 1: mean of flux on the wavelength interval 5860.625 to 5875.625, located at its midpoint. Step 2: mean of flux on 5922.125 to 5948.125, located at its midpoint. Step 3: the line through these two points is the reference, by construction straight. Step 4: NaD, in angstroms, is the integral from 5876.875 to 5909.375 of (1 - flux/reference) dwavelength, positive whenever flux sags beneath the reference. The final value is 2.4 angstroms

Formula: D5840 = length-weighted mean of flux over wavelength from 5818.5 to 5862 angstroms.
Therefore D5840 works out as 7.01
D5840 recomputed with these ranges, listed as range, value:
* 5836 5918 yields 6.48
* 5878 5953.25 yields 6.43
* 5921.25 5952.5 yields 6.68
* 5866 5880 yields 6.58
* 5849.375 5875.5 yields 6.68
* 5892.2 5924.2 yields 6.25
